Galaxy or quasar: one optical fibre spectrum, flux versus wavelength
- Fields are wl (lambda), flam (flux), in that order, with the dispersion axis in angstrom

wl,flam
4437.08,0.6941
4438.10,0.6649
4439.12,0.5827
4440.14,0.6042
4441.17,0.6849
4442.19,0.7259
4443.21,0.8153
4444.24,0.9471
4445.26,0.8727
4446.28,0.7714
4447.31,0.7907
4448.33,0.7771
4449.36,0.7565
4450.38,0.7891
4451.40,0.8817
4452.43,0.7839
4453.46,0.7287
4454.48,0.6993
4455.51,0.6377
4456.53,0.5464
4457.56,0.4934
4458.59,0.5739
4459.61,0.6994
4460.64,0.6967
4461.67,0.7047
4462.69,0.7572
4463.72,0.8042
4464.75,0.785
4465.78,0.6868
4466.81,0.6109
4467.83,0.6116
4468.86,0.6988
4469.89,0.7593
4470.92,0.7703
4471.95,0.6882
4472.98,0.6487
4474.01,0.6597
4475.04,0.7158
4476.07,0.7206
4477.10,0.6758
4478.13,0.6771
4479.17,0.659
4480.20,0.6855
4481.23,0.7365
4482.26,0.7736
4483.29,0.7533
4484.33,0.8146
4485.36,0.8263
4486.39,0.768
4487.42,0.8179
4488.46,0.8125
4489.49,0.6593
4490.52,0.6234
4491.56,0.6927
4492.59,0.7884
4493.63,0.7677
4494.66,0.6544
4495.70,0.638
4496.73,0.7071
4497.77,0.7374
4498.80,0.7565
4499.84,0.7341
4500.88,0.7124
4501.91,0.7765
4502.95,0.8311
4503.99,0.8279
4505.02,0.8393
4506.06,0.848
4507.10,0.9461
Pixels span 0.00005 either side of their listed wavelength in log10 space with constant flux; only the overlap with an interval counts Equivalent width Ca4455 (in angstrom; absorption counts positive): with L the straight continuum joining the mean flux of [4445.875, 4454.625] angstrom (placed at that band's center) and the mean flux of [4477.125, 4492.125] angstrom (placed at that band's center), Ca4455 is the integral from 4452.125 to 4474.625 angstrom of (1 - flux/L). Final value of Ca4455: 2.3 angstrom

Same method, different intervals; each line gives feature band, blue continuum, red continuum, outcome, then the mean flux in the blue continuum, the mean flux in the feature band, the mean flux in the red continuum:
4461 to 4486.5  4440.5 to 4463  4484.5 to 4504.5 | 0.7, 0.732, 0.719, 0.745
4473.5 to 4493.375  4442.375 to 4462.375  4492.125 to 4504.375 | 0.3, 0.735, 0.73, 0.743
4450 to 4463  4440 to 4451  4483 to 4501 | 1.4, 0.783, 0.69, 0.737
